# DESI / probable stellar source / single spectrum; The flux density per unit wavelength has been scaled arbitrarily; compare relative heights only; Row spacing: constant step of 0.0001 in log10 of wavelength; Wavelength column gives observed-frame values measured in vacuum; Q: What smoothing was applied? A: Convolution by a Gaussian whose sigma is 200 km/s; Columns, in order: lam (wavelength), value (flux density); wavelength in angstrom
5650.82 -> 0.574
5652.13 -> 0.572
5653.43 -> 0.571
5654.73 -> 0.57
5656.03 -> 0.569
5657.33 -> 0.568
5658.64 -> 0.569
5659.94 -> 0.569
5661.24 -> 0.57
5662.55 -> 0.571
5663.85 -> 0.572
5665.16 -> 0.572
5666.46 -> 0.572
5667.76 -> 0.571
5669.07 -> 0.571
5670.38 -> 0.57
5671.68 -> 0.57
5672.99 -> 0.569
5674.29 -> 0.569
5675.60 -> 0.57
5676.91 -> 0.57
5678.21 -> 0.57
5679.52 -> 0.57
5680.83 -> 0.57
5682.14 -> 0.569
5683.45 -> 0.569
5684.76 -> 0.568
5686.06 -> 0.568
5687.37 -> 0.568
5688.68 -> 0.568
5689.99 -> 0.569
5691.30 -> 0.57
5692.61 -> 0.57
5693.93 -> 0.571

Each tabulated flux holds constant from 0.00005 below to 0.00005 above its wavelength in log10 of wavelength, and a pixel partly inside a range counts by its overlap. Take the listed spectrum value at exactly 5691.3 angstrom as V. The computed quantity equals 0.57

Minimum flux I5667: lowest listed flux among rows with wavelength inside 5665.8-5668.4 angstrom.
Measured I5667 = 0.571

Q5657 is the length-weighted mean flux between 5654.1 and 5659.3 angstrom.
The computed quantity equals 0.569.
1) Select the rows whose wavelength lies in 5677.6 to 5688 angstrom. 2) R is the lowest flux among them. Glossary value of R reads 0.568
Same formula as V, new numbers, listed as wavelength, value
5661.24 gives 0.57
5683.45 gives 0.569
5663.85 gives 0.572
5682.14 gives 0.569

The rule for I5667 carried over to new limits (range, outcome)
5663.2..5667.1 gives 0.572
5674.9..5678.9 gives 0.57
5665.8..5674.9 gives 0.569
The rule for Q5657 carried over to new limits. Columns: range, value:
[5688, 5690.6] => 0.568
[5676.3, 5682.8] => 0.57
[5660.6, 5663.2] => 0.57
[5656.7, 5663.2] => 0.569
